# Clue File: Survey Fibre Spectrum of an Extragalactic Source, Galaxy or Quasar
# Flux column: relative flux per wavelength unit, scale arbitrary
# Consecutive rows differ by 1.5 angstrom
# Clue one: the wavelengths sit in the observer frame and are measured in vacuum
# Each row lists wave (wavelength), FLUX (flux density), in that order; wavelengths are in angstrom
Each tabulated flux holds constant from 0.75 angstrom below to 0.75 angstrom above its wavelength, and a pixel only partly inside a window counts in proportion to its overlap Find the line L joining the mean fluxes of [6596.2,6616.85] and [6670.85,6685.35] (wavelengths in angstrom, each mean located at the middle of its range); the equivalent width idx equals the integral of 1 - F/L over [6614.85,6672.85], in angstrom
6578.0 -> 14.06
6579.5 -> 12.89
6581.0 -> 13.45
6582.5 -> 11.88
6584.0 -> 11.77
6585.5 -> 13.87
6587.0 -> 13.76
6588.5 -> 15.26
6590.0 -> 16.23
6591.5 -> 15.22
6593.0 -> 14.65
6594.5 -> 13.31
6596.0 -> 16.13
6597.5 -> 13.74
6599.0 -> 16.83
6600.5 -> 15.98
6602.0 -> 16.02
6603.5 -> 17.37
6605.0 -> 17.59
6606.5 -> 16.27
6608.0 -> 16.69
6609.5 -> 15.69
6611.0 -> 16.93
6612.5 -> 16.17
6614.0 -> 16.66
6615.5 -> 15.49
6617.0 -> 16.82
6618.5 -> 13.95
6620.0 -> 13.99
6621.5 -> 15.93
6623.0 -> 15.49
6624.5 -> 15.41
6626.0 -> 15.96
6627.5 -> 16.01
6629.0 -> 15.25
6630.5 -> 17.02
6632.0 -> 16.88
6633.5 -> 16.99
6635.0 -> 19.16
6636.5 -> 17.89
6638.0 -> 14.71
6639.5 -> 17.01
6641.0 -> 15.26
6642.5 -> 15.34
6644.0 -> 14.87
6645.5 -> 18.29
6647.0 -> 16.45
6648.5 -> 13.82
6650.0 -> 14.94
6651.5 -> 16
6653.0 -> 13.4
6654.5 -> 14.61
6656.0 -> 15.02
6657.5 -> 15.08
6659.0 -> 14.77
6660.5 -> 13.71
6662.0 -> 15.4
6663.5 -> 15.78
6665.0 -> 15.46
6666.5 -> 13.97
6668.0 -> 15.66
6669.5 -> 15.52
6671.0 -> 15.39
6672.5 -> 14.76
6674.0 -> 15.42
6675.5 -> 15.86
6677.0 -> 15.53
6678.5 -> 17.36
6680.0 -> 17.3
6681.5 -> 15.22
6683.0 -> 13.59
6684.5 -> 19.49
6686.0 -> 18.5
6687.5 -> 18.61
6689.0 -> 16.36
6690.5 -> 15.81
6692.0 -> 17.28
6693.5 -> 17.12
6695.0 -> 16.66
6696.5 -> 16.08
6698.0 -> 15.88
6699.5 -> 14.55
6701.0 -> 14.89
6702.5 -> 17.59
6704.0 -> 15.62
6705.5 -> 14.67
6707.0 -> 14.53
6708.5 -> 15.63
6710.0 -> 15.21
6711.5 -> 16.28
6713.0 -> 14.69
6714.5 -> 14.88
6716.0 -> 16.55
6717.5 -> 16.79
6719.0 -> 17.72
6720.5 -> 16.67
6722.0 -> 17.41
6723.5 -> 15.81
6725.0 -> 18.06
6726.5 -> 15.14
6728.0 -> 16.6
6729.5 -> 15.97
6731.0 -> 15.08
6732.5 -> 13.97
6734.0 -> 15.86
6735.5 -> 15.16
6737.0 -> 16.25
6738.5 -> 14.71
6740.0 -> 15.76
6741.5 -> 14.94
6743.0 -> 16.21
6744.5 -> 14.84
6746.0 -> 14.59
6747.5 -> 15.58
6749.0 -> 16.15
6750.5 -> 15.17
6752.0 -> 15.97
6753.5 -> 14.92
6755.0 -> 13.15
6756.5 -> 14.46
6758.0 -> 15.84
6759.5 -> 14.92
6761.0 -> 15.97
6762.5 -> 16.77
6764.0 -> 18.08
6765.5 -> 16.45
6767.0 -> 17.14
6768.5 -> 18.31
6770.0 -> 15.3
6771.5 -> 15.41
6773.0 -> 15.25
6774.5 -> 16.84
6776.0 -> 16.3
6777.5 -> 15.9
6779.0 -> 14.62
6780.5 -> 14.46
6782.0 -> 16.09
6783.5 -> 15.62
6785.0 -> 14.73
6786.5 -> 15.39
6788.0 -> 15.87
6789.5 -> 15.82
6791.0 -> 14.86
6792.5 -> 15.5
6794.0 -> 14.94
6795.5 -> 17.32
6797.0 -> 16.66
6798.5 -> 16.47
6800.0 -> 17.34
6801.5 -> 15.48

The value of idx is 2.04 angstrom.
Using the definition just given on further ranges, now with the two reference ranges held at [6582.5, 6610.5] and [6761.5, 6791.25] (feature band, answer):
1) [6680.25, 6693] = -1.0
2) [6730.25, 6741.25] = 0.4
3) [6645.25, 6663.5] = 0.5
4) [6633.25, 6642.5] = -0.8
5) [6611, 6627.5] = -0.3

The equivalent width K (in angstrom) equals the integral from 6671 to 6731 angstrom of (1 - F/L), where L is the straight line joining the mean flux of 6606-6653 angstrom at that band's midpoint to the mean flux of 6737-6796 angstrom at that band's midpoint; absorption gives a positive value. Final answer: -1.4 angstrom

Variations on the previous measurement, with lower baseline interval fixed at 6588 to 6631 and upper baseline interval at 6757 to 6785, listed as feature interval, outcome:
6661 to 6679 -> 0.5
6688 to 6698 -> -0.4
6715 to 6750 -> 0.2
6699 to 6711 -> 0.4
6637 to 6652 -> 0.1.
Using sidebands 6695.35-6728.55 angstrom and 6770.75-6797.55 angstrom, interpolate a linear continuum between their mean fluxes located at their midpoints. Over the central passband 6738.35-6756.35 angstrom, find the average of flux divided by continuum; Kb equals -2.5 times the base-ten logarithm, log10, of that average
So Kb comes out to 0.05 mag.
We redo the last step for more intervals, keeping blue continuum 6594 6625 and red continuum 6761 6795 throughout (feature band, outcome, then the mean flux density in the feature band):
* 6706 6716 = 0.04 mag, 15.3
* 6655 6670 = 0.06 mag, 15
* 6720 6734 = -0.01 mag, 16.1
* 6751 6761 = 0.07 mag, 15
